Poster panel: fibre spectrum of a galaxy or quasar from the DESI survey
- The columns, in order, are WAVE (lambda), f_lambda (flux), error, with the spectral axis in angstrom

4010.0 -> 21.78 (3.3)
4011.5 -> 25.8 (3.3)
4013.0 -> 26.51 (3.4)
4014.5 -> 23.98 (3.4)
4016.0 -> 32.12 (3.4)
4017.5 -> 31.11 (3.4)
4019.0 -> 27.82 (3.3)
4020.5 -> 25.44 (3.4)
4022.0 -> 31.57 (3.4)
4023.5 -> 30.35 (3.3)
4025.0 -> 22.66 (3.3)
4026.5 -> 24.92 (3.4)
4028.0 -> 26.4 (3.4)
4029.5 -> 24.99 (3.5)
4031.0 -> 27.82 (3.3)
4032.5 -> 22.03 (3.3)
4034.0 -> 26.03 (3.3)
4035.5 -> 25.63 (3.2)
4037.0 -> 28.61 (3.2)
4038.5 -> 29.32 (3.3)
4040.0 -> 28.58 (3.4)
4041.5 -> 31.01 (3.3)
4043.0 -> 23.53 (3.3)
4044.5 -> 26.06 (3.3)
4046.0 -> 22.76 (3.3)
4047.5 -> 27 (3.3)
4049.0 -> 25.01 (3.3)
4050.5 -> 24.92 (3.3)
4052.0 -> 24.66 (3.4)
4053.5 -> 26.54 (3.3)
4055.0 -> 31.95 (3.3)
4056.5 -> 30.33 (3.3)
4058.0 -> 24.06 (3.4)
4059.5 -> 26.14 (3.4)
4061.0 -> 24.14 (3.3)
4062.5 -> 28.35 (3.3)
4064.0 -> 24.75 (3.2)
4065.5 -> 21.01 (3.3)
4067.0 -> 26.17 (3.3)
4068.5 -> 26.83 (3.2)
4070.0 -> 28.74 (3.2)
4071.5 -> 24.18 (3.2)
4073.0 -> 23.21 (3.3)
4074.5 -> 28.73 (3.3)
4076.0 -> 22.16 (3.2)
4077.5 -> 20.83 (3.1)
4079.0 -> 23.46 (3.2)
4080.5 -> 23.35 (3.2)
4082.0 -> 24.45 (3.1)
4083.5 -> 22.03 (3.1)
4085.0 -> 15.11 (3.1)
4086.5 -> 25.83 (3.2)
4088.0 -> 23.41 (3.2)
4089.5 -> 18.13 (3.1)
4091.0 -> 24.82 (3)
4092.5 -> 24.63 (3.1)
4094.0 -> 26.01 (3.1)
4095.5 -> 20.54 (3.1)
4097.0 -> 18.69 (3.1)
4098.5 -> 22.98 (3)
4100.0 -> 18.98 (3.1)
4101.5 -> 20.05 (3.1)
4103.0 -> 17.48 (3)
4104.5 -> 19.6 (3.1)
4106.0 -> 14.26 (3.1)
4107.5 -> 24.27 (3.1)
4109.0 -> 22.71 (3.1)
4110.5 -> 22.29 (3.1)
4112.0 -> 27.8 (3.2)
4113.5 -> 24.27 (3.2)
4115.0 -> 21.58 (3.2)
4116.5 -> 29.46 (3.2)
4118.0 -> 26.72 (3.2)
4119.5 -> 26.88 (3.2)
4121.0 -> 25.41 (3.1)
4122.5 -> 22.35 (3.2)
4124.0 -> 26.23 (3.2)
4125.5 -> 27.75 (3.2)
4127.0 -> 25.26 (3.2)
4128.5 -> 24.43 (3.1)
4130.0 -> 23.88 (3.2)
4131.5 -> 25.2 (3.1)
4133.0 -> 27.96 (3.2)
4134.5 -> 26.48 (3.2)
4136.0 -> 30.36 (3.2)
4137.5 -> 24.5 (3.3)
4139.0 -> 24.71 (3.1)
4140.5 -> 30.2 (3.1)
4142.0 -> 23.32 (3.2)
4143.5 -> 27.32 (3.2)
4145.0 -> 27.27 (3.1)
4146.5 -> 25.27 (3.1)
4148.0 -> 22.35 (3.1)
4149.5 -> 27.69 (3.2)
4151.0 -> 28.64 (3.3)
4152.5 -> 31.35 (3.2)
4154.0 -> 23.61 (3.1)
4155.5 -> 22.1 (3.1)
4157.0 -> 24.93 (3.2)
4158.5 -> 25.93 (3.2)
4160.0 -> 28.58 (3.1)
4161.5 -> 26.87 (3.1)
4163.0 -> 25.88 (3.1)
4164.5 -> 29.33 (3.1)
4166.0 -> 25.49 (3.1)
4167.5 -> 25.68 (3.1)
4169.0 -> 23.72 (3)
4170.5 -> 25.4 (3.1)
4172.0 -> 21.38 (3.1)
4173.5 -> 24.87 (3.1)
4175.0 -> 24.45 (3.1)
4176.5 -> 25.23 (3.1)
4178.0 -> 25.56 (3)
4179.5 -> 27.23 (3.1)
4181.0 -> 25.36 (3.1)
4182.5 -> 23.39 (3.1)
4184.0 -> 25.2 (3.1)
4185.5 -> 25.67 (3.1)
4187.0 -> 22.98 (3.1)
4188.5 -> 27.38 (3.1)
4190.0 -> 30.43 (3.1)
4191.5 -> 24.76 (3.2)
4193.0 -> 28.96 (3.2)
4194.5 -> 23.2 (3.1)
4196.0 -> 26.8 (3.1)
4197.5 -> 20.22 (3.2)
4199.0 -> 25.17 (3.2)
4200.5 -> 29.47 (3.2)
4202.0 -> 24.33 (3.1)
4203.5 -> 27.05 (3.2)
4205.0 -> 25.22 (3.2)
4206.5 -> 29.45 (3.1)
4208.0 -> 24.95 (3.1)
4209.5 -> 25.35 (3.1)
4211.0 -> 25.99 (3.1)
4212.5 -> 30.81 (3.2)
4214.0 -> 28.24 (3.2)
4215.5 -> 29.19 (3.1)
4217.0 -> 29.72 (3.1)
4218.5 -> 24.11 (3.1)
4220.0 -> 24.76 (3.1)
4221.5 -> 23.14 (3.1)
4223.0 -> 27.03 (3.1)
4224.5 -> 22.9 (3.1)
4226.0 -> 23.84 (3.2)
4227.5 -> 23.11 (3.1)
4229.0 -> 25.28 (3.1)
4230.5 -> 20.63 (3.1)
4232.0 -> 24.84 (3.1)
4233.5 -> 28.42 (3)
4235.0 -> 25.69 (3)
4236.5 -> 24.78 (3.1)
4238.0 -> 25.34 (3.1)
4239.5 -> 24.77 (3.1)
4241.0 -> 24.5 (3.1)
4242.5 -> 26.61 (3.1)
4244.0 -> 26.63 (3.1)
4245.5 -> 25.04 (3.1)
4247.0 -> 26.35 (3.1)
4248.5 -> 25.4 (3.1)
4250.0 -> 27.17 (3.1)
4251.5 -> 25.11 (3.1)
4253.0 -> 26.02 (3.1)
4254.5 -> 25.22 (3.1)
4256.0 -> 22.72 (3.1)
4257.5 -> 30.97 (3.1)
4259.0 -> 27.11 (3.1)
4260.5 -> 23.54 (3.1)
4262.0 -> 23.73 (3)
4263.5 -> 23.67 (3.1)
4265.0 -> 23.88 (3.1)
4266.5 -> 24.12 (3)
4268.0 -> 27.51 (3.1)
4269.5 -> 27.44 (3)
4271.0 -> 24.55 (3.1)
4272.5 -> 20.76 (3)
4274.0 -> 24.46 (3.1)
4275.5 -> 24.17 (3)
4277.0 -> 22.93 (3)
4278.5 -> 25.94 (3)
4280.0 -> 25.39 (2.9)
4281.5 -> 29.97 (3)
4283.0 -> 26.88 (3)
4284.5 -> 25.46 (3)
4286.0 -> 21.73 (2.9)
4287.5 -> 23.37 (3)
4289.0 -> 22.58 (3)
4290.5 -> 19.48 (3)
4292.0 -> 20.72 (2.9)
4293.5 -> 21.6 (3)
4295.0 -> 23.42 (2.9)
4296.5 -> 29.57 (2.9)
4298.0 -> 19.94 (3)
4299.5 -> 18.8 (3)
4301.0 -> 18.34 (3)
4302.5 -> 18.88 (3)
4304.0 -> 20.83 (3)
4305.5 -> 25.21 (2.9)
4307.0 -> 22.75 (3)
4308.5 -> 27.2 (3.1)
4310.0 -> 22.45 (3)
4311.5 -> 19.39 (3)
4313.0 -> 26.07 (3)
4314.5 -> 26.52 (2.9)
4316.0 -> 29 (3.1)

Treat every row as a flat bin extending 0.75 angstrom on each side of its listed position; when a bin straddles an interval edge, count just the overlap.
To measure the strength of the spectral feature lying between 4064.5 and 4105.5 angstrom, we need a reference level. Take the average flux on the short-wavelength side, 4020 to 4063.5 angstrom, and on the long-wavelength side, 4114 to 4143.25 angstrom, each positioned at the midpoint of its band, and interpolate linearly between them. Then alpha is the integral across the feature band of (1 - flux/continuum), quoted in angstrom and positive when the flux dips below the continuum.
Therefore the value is 5.71 angstrom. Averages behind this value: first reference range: 26.6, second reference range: 25.9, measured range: 22.6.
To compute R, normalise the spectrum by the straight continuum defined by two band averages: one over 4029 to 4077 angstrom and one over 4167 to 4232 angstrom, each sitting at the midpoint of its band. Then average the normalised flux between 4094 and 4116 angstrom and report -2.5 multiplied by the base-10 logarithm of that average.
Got 0.21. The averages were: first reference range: 26.1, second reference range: 25.5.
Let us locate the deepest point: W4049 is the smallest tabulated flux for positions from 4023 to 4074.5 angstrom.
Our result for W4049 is 21.01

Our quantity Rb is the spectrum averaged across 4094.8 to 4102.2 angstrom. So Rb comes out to 20.2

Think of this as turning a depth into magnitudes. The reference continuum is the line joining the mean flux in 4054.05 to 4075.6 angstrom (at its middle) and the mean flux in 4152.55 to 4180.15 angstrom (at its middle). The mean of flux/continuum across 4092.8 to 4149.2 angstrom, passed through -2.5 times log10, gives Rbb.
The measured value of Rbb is 0.07 mag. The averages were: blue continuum 26.3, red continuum 25.5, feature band 24.2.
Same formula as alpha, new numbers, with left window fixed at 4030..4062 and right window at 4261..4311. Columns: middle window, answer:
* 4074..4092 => 2.3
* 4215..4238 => -0.8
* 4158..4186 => -0.7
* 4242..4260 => -1.6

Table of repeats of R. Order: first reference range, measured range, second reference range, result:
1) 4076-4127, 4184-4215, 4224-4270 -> -0.08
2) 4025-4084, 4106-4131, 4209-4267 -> 0.04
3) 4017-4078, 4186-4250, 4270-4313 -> -0.07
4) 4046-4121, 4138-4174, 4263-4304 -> -0.10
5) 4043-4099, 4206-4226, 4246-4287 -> -0.06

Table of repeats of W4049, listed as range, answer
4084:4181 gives 14.26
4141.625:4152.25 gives 22.35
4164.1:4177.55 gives 21.38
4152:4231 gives 20.22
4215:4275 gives 20.63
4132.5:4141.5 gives 24.5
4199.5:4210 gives 24.33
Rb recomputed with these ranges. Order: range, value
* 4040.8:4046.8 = 25.8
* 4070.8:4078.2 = 23.8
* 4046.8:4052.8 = 25.4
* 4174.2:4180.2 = 25.6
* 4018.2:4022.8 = 28.3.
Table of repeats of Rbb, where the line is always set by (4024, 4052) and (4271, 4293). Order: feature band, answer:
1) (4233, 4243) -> -0.06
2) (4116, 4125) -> -0.04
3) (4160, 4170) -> -0.06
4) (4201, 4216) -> -0.11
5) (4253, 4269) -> -0.06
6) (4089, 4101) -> 0.16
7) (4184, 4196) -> -0.07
